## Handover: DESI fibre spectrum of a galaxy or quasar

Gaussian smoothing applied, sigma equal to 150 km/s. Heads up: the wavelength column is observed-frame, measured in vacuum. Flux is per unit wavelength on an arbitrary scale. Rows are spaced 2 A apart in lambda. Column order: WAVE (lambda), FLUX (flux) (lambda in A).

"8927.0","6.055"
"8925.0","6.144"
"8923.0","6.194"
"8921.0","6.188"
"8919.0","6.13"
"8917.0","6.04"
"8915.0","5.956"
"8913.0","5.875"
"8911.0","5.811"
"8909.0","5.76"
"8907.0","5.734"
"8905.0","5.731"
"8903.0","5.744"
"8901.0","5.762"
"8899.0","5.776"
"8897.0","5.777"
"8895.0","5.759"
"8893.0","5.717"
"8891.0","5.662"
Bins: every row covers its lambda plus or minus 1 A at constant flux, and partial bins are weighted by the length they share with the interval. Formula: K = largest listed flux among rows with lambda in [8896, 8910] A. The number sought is 5.777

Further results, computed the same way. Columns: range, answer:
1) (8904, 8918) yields 6.04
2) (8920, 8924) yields 6.194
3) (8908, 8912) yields 5.811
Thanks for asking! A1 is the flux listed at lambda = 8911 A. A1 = 5.811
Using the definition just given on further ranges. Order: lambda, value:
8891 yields 5.662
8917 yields 6.04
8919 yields 6.13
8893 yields 5.717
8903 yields 5.744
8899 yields 5.776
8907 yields 5.734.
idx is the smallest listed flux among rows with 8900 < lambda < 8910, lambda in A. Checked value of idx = 5.731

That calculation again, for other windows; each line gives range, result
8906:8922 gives 5.734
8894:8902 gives 5.759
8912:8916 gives 5.875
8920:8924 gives 6.188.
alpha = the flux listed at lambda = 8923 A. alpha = 6.194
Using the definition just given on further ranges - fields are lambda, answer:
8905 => 5.731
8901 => 5.762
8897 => 5.777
